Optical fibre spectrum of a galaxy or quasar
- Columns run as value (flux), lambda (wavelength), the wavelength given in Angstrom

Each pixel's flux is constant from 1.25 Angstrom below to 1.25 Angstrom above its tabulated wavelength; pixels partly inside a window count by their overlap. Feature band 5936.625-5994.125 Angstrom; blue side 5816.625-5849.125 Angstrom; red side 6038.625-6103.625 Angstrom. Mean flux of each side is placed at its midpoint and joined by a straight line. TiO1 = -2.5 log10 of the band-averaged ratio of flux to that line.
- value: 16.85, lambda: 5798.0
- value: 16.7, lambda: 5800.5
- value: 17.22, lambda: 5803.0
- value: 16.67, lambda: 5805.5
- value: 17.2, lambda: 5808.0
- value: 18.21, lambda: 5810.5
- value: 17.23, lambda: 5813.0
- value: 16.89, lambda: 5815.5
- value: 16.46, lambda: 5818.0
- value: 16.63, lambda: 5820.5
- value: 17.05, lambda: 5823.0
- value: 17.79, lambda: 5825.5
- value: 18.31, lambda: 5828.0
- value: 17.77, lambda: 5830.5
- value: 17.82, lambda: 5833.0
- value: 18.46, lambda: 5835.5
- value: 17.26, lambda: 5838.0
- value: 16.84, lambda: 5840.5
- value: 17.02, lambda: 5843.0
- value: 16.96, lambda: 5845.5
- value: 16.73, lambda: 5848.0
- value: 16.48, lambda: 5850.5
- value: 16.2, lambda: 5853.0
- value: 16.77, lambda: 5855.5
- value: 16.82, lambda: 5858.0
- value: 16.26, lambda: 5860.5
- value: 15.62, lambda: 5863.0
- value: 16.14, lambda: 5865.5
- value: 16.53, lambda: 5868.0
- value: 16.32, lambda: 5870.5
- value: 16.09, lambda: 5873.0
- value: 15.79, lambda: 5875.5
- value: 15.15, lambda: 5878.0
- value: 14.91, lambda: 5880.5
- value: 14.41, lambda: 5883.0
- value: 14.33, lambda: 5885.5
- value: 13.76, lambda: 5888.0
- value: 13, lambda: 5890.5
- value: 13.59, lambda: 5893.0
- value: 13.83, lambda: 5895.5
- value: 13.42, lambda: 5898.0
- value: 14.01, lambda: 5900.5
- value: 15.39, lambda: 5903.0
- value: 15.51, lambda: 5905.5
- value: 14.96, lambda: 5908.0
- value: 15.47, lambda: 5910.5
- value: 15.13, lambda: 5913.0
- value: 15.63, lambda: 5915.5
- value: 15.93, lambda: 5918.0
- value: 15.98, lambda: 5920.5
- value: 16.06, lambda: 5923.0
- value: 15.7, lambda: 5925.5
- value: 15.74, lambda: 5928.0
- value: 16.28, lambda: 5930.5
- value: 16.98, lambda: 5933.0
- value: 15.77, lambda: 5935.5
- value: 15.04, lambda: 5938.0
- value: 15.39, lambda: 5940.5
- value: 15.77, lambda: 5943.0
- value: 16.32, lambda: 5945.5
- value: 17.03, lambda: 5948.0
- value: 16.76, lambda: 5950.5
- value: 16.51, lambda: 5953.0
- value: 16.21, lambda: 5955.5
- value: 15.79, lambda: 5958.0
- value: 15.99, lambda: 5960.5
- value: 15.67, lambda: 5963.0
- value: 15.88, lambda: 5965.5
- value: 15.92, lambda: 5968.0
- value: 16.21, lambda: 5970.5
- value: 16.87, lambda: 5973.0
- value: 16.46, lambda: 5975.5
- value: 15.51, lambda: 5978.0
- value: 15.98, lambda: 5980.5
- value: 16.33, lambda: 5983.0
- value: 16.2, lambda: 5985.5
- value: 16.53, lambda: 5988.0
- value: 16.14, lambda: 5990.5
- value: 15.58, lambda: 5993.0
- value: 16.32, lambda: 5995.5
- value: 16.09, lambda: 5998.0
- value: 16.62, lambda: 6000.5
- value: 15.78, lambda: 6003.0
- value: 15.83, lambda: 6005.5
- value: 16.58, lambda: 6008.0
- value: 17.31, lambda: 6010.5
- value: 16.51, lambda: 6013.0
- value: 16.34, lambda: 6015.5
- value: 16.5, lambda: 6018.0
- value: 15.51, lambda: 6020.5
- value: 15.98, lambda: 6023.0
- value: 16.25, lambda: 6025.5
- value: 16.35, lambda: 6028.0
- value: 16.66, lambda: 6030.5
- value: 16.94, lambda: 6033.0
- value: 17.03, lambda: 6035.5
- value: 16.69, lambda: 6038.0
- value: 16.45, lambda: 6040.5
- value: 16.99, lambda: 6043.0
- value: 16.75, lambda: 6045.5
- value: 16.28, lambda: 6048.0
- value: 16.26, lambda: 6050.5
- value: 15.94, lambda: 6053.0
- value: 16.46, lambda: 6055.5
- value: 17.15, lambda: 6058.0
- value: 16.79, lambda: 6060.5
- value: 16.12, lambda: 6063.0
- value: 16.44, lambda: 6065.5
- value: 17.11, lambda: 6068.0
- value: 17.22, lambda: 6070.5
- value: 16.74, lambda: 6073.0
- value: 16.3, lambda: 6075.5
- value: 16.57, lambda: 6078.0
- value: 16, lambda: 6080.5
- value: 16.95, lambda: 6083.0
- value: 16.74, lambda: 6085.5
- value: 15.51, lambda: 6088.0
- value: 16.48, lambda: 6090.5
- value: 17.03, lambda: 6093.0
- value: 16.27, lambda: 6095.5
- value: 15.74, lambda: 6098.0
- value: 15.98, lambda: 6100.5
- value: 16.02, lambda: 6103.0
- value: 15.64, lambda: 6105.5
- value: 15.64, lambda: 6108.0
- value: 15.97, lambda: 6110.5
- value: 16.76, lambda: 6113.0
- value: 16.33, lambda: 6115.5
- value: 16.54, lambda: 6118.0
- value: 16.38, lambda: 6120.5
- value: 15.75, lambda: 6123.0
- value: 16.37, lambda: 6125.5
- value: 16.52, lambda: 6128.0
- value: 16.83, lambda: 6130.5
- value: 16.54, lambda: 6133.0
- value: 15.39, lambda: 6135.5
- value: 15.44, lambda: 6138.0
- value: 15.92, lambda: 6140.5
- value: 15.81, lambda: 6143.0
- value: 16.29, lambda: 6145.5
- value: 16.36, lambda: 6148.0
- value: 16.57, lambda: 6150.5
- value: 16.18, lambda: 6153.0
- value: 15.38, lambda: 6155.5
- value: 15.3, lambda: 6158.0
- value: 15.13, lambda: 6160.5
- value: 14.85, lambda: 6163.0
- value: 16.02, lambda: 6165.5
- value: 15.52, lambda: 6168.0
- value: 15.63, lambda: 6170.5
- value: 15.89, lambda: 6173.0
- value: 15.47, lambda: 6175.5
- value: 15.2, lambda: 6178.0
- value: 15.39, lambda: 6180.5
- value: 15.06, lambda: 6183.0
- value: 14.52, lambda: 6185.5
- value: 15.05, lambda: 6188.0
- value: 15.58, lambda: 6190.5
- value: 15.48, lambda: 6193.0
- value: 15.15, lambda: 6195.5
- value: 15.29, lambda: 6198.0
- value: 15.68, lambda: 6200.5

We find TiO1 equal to 0.05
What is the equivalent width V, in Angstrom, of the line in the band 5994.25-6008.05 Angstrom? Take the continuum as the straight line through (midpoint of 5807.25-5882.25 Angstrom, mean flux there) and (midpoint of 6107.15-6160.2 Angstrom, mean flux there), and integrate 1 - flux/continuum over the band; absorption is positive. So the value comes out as 0.2 Angstrom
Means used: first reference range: 16.8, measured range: 16.2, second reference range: 16.1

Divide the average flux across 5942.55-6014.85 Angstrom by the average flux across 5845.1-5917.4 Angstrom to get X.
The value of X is 1.06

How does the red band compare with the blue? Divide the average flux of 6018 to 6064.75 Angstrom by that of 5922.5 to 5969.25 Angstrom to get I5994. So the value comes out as 1.03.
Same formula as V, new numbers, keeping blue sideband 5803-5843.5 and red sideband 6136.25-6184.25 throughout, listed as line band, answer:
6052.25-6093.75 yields -1.22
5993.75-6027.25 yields 0.28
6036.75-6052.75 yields -0.29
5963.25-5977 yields 0.33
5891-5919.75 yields 3.66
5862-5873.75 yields 0.67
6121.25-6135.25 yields -0.46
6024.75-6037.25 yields -0.28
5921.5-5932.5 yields 0.53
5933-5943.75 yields 0.72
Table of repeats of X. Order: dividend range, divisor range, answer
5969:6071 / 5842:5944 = 1.06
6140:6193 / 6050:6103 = 0.95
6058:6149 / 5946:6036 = 1.00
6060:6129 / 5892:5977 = 1.04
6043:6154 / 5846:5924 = 1.06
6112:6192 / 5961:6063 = 0.97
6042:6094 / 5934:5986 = 1.03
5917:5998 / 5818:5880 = 0.96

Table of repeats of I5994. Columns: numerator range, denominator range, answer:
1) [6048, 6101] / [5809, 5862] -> 0.96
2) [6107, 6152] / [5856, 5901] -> 1.08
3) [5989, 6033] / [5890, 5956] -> 1.05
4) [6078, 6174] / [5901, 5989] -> 1.01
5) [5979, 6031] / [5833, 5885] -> 0.99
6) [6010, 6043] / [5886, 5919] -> 1.13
